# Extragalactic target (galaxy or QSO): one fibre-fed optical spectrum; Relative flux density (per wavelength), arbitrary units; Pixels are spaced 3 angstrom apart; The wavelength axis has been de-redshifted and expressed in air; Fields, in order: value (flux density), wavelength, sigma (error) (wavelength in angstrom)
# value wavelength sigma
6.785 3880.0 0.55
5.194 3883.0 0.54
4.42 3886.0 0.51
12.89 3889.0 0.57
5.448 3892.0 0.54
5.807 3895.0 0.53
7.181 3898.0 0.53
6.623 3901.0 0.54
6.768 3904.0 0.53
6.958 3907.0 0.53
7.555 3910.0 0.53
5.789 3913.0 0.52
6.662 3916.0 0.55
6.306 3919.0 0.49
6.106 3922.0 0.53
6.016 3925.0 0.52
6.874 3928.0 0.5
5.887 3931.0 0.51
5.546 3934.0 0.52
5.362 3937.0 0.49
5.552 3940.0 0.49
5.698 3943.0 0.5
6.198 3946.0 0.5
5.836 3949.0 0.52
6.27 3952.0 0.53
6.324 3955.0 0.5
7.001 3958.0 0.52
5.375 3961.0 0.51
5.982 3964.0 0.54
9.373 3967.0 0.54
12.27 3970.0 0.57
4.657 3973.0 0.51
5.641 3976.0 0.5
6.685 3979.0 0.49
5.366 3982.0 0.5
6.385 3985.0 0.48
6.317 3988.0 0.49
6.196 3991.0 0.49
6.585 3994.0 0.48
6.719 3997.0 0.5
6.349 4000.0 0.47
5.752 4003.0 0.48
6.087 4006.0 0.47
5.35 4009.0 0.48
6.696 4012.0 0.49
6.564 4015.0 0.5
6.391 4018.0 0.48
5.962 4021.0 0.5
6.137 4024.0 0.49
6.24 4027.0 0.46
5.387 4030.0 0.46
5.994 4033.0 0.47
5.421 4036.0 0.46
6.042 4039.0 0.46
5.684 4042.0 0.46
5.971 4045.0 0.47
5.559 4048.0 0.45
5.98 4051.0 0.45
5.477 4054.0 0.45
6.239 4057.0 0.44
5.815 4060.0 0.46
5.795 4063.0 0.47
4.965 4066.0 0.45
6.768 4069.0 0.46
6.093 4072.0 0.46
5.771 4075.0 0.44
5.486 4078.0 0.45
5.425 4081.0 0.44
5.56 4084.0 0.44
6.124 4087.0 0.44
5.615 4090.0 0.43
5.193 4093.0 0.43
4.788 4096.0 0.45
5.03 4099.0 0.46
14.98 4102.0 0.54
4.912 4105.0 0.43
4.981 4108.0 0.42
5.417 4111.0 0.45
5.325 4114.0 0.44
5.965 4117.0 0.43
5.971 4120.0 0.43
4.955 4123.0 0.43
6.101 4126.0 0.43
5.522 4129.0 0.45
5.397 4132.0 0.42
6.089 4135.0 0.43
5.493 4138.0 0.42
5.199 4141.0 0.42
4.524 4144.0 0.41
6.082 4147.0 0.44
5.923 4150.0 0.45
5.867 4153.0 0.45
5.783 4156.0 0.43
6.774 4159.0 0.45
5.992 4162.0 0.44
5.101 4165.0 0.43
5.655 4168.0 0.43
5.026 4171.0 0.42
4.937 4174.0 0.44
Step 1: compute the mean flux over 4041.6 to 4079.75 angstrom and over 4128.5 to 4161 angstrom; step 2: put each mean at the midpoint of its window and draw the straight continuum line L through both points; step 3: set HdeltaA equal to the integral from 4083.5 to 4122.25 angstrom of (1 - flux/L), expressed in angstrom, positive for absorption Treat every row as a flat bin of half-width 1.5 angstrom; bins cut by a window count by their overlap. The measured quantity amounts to -2.5 angstrom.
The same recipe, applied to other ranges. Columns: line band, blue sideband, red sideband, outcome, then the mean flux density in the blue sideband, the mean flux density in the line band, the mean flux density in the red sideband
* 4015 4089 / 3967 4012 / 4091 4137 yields 5.1 angstrom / 6.56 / 5.86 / 6.03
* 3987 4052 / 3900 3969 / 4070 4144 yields 0.8 angstrom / 6.39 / 6.06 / 5.87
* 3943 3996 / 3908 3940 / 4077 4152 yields -4.2 angstrom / 6.19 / 6.59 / 5.84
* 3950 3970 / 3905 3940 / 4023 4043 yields -3.3 angstrom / 6.25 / 7.11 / 5.84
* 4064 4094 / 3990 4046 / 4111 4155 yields 0.6 angstrom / 6.08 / 5.71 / 5.6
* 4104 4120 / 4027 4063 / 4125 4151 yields 0.7 angstrom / 5.8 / 5.39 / 5.58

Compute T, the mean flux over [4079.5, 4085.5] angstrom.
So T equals 5.49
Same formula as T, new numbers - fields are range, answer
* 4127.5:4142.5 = 5.54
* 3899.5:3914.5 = 6.74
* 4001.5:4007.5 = 5.92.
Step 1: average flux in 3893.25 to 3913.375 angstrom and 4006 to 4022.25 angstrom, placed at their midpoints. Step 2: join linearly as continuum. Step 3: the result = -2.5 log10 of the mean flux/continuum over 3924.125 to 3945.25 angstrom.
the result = 0.12 mag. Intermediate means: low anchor 6.7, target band 5.86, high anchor 6.19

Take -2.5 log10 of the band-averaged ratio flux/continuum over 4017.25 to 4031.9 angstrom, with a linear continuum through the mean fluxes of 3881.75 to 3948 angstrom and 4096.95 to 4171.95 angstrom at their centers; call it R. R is 0.03 mag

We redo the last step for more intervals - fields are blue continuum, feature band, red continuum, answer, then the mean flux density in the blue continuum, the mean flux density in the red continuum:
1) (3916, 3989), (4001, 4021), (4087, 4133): 0.02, 6.38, 6.02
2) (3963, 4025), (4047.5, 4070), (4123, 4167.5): 0.07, 6.55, 5.68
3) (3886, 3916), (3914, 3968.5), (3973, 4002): 0.07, 7.06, 6.16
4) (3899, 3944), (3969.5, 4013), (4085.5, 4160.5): -0.03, 6.26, 5.92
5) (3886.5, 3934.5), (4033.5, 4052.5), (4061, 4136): 0.07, 6.75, 5.93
